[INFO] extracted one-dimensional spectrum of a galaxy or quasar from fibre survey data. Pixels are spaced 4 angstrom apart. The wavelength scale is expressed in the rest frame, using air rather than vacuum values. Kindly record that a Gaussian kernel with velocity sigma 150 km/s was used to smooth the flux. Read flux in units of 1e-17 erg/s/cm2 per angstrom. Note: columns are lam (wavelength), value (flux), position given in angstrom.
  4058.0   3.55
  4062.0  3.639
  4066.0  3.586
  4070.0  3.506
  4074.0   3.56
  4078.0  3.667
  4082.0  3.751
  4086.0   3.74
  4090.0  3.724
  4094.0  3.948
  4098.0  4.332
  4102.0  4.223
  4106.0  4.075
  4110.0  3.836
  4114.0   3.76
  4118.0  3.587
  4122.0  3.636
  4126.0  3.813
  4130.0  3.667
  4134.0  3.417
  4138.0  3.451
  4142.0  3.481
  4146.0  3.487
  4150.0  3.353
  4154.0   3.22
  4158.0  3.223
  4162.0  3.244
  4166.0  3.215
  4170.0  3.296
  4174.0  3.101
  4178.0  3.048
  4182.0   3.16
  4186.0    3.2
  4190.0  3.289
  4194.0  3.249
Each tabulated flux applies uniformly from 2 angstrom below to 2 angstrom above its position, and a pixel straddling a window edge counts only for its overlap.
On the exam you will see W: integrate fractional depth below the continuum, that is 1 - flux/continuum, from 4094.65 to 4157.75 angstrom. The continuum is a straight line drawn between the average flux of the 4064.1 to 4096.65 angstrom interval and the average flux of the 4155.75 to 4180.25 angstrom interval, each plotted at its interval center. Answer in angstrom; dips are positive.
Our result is -4.5 angstrom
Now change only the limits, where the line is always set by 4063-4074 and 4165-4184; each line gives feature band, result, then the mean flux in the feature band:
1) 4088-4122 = -4.94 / 3.92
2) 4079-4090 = -0.75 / 3.73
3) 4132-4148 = -0.82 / 3.46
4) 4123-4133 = -1.09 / 3.7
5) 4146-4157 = -0.24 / 3.32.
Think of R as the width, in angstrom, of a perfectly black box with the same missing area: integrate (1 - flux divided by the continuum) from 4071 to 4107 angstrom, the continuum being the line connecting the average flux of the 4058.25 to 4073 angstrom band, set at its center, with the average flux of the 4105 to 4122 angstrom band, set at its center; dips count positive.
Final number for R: -2.0 angstrom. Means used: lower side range 3.57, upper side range 3.78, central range 3.88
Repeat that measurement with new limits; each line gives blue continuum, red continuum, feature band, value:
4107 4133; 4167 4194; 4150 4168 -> 0.7 angstrom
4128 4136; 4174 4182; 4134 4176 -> 0.0 angstrom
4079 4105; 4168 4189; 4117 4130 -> -0.1 angstrom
